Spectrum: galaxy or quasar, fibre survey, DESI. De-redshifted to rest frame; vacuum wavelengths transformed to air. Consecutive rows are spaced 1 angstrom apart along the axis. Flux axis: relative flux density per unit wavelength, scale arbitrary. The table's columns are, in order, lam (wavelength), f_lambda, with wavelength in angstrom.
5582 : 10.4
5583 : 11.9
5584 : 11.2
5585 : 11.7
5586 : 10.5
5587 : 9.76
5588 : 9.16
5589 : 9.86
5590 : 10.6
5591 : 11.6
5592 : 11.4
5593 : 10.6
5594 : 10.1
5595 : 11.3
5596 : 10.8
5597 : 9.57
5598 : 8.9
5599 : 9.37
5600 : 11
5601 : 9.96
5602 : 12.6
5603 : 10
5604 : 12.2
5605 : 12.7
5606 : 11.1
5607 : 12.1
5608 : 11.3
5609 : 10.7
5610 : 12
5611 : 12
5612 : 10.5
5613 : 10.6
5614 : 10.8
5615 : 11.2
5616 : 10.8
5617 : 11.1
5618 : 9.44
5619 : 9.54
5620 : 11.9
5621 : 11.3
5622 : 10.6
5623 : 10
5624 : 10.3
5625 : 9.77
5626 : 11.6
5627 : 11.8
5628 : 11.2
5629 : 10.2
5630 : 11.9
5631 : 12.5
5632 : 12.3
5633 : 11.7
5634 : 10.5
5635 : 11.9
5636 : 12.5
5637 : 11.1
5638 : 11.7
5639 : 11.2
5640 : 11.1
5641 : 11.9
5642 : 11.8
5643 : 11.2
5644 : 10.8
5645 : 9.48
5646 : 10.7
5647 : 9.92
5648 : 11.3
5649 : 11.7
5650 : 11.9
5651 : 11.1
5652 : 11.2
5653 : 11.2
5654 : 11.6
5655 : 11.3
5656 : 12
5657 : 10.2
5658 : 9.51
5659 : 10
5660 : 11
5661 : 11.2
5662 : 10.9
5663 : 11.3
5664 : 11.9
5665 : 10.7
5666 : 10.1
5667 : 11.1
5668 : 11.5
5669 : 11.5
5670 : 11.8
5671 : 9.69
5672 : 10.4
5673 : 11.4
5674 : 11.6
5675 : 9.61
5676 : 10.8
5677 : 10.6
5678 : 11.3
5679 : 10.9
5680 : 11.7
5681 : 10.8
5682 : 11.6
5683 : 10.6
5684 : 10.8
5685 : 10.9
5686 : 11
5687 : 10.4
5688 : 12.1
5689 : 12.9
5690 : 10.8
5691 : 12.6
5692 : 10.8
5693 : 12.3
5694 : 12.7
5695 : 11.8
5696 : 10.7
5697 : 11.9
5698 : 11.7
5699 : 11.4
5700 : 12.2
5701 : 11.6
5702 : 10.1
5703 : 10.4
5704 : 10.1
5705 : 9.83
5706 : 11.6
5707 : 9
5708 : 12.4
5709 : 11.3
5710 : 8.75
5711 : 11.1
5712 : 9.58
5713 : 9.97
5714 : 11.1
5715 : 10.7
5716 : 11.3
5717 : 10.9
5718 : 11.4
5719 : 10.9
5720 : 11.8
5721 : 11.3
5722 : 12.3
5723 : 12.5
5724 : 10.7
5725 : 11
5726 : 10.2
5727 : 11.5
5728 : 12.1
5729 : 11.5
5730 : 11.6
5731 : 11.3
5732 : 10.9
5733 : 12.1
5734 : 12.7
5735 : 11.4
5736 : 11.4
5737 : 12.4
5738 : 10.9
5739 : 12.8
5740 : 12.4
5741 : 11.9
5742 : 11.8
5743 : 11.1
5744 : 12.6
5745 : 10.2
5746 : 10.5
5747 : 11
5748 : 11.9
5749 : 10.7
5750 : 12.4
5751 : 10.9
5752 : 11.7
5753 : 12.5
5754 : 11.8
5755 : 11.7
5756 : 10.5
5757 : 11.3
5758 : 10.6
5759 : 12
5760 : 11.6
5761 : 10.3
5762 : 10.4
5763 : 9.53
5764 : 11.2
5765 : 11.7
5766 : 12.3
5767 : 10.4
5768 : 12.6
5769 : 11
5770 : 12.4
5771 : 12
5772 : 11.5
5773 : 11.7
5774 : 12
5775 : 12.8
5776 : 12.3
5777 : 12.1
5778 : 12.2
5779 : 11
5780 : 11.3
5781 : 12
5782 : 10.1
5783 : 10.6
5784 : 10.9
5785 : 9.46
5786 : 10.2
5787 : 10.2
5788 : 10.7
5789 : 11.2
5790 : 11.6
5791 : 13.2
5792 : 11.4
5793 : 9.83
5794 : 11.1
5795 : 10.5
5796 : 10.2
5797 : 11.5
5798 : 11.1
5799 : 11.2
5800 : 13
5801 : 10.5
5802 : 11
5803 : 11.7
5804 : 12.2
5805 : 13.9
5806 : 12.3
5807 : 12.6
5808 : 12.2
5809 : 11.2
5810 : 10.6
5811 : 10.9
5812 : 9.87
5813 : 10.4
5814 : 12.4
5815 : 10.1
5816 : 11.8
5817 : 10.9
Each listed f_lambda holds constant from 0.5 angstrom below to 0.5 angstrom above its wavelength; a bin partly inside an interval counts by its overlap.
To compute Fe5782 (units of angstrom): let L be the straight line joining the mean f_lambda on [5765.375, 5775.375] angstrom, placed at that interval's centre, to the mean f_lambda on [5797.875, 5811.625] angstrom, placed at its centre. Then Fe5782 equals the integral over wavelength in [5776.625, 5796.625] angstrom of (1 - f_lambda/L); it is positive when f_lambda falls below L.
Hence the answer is 1.39 angstrom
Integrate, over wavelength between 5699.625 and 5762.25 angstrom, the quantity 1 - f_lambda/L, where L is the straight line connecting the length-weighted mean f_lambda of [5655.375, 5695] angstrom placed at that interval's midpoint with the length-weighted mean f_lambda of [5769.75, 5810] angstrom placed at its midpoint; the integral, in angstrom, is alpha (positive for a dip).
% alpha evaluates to 0.19 angstrom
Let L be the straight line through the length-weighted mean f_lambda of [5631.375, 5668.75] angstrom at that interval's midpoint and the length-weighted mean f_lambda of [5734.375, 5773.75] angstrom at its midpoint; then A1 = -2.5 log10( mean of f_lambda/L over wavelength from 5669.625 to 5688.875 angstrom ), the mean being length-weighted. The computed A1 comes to 0.026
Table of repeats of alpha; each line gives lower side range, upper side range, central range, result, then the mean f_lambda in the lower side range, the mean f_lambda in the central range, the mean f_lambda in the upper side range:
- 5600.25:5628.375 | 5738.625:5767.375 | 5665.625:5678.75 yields 0.34 angstrom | 11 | 10.9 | 11.4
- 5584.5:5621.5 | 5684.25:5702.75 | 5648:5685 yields 0.96 angstrom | 10.8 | 11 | 11.5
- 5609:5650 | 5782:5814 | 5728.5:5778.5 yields -1.76 angstrom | 11.1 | 11.6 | 11.2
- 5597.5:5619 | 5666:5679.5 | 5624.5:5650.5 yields -0.88 angstrom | 10.9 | 11.3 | 10.9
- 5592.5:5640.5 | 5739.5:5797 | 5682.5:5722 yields 0.28 angstrom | 11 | 11.1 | 11.3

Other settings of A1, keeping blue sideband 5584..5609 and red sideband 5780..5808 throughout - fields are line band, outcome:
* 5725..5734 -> -0.03 mag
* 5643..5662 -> 0.00 mag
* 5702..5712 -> 0.06 mag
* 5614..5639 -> -0.03 mag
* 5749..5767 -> -0.01 mag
